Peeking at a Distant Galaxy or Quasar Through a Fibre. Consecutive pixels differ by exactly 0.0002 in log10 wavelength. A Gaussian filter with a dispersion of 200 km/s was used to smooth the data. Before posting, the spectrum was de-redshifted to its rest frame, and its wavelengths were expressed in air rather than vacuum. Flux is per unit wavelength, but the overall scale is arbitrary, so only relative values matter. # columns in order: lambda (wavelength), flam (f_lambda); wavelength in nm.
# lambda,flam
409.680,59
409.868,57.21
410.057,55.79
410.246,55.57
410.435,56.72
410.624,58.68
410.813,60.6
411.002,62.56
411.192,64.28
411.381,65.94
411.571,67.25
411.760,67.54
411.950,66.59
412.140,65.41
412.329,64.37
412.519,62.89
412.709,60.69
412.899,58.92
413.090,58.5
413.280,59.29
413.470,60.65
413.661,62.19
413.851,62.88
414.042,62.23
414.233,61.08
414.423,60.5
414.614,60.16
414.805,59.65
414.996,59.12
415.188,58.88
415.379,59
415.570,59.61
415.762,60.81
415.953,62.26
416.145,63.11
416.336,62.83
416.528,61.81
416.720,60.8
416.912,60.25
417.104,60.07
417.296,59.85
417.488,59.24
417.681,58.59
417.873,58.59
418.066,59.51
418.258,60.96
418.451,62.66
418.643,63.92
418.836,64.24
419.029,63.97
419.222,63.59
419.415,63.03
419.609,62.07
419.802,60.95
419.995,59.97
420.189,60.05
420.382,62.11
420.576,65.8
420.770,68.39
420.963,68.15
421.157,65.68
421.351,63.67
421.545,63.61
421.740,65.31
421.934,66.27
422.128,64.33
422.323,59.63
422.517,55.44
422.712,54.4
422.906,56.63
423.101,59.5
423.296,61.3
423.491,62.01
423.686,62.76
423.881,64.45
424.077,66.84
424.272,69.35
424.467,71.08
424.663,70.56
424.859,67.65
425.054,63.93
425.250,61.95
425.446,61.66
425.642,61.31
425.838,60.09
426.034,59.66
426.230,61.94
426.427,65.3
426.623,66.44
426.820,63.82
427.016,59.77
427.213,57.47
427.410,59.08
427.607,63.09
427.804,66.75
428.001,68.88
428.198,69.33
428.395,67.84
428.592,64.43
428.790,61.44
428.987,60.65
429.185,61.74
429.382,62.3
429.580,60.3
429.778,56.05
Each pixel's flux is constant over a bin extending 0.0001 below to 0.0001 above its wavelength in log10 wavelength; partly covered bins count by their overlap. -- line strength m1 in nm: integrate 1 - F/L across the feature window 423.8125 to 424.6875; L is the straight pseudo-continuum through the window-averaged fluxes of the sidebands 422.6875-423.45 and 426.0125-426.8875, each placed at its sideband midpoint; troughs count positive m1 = -0.12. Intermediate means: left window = 58.6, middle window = 68.4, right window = 63.7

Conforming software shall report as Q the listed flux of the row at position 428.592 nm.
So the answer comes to 64.43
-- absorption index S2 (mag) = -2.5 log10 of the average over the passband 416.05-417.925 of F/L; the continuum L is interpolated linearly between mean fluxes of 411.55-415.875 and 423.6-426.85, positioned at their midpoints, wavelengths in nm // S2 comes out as 0.033 mag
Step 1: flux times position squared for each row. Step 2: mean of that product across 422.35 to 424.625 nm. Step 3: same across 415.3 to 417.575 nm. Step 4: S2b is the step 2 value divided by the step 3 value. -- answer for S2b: 1.06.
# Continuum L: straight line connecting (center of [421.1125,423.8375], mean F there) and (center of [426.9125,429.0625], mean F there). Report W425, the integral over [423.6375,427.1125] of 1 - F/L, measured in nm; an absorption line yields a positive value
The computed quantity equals -0.10 nm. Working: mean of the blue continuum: 61.4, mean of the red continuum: 63.6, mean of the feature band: 64.4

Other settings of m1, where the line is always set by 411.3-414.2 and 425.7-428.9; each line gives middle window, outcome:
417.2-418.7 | 0.07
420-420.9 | -0.01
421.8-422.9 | 0.06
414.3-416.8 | 0.09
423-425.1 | -0.07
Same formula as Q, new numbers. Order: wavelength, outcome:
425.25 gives 61.95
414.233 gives 61.08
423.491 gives 62.01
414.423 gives 60.5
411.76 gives 67.54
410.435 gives 56.72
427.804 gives 66.75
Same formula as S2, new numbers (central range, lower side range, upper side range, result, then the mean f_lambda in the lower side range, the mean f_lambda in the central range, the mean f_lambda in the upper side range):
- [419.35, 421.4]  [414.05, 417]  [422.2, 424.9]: -0.03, 60.7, 63.6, 62.9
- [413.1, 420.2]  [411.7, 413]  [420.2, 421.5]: 0.06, 63.6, 61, 65.2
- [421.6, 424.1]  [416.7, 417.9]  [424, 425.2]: 0.08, 59.6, 61.3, 68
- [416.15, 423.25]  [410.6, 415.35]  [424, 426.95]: 0.03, 62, 61.8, 64.7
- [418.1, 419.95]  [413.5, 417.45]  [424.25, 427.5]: -0.02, 60.8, 62.7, 63.5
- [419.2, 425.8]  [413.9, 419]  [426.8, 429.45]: -0.02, 60.8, 63.3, 63.3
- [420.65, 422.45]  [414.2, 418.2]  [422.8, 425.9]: -0.04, 60.3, 64.9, 63.8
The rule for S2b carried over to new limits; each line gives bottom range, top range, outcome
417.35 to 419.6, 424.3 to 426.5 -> 1.08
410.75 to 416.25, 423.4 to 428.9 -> 1.10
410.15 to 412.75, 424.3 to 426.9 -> 1.10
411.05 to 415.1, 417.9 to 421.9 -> 1.05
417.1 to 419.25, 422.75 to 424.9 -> 1.08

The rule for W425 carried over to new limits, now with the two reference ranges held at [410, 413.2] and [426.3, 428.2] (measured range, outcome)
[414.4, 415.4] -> 0.04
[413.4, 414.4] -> 0.01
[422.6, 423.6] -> 0.07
